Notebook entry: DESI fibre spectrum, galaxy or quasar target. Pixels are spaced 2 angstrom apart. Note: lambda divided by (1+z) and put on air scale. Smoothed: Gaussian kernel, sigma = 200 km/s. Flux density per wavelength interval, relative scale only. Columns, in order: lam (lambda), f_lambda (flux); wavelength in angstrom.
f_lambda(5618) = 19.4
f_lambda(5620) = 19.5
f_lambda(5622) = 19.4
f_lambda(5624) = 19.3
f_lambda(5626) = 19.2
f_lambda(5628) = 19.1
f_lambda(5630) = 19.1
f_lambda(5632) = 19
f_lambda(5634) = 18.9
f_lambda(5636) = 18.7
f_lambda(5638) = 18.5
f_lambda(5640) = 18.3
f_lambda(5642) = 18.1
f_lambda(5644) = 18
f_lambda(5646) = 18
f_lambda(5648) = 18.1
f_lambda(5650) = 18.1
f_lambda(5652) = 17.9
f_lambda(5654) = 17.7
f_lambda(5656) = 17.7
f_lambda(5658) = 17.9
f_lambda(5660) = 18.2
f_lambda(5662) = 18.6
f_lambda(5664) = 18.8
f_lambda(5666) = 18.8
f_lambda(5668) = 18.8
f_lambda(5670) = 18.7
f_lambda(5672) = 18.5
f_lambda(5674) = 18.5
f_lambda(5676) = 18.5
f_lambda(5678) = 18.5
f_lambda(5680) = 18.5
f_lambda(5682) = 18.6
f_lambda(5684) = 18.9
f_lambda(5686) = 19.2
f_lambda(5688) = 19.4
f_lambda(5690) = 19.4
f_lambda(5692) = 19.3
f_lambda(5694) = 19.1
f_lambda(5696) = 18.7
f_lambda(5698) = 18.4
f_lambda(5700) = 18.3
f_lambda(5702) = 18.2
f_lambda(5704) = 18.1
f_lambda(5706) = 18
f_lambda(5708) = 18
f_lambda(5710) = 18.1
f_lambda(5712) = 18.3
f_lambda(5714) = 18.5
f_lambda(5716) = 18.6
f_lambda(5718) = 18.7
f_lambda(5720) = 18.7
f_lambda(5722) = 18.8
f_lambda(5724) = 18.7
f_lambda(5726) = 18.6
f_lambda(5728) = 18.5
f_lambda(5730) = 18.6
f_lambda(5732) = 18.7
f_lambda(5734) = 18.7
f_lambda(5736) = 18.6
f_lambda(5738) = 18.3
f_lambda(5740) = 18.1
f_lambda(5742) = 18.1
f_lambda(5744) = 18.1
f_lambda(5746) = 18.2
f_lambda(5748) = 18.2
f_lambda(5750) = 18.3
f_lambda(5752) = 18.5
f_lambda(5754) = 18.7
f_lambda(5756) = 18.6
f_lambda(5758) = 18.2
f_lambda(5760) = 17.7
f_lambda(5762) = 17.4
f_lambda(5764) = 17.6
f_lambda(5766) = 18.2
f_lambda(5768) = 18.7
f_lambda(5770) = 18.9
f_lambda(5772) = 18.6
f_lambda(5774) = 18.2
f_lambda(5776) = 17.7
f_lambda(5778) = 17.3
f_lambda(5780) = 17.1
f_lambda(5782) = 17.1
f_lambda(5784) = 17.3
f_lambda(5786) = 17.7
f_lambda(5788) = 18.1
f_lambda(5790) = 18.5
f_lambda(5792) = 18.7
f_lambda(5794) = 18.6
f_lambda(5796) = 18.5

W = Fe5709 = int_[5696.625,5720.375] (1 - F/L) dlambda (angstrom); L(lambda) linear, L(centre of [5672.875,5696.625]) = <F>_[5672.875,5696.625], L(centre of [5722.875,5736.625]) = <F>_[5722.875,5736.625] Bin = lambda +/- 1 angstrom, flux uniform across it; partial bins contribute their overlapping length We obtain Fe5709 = 0.5 angstrom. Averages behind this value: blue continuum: 18.9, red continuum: 18.6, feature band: 18.3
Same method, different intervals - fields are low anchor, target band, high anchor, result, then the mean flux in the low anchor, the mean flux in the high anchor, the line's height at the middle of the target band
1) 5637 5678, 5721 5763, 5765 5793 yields -0.62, 18.3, 18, 18.1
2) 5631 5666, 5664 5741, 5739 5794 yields -1.77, 18.3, 18.1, 18.2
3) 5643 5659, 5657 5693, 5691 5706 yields -0.96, 17.9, 18.5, 18.2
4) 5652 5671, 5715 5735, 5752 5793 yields -0.55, 18.3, 18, 18.2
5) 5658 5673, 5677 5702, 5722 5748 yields -0.41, 18.6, 18.4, 18.5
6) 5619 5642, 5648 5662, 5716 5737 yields 0.67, 19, 18.7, 18.9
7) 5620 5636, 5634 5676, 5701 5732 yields 1.35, 19.1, 18.4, 18.9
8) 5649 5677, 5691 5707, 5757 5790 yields -0.29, 18.3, 17.9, 18.2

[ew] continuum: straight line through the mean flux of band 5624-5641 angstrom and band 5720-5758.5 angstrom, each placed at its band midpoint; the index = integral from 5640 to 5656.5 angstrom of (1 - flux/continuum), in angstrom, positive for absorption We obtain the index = 0.7 angstrom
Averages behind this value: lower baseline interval 18.9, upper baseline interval 18.5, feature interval 18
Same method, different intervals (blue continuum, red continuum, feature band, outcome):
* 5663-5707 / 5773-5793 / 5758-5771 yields -0.1 angstrom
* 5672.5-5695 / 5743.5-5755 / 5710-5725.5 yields 0.0 angstrom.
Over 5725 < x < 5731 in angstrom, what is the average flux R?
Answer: 18.6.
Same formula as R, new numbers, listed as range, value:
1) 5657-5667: 18.5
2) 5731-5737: 18.7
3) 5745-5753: 18.3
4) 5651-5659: 17.8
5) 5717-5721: 18.7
